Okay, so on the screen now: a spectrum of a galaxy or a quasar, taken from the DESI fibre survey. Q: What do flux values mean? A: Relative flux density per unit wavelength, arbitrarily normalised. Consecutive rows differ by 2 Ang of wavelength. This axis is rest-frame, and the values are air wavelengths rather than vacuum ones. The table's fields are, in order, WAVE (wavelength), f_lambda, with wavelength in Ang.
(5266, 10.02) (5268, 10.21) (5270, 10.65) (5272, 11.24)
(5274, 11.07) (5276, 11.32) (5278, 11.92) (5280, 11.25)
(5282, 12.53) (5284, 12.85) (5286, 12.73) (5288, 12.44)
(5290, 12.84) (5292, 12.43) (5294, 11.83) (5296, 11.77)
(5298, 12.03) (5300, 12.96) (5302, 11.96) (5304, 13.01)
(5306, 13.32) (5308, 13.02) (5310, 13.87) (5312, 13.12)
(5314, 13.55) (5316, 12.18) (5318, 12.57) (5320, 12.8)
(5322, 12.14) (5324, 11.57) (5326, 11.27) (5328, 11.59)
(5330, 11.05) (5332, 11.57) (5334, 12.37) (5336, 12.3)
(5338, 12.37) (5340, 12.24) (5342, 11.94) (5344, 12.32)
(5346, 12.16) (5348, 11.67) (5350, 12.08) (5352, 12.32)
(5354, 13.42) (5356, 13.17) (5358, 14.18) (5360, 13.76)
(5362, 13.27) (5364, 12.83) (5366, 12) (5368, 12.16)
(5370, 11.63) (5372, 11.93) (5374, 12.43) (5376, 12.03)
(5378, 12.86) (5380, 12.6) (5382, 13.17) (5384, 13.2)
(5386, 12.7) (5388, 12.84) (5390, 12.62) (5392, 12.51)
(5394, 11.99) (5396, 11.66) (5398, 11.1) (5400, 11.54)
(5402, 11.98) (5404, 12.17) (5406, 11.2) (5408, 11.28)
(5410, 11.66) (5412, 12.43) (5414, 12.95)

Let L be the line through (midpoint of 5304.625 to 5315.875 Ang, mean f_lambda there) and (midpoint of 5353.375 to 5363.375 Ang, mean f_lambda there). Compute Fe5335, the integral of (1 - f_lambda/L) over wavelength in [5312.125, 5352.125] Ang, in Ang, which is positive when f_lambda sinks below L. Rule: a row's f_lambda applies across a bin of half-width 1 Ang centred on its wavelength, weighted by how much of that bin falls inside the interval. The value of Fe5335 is 3.8 Ang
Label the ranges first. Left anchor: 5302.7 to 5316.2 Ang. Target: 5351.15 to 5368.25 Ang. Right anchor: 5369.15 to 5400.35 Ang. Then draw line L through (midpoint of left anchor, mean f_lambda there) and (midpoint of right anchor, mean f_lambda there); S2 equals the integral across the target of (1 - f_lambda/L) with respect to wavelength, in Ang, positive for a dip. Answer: -0.6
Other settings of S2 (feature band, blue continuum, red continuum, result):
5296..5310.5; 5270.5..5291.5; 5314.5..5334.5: -0.97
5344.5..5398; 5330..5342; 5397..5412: -3.26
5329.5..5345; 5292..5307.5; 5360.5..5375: 0.43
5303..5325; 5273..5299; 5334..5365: -0.89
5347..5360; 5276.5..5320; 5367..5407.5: -0.57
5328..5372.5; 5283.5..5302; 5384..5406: -0.53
